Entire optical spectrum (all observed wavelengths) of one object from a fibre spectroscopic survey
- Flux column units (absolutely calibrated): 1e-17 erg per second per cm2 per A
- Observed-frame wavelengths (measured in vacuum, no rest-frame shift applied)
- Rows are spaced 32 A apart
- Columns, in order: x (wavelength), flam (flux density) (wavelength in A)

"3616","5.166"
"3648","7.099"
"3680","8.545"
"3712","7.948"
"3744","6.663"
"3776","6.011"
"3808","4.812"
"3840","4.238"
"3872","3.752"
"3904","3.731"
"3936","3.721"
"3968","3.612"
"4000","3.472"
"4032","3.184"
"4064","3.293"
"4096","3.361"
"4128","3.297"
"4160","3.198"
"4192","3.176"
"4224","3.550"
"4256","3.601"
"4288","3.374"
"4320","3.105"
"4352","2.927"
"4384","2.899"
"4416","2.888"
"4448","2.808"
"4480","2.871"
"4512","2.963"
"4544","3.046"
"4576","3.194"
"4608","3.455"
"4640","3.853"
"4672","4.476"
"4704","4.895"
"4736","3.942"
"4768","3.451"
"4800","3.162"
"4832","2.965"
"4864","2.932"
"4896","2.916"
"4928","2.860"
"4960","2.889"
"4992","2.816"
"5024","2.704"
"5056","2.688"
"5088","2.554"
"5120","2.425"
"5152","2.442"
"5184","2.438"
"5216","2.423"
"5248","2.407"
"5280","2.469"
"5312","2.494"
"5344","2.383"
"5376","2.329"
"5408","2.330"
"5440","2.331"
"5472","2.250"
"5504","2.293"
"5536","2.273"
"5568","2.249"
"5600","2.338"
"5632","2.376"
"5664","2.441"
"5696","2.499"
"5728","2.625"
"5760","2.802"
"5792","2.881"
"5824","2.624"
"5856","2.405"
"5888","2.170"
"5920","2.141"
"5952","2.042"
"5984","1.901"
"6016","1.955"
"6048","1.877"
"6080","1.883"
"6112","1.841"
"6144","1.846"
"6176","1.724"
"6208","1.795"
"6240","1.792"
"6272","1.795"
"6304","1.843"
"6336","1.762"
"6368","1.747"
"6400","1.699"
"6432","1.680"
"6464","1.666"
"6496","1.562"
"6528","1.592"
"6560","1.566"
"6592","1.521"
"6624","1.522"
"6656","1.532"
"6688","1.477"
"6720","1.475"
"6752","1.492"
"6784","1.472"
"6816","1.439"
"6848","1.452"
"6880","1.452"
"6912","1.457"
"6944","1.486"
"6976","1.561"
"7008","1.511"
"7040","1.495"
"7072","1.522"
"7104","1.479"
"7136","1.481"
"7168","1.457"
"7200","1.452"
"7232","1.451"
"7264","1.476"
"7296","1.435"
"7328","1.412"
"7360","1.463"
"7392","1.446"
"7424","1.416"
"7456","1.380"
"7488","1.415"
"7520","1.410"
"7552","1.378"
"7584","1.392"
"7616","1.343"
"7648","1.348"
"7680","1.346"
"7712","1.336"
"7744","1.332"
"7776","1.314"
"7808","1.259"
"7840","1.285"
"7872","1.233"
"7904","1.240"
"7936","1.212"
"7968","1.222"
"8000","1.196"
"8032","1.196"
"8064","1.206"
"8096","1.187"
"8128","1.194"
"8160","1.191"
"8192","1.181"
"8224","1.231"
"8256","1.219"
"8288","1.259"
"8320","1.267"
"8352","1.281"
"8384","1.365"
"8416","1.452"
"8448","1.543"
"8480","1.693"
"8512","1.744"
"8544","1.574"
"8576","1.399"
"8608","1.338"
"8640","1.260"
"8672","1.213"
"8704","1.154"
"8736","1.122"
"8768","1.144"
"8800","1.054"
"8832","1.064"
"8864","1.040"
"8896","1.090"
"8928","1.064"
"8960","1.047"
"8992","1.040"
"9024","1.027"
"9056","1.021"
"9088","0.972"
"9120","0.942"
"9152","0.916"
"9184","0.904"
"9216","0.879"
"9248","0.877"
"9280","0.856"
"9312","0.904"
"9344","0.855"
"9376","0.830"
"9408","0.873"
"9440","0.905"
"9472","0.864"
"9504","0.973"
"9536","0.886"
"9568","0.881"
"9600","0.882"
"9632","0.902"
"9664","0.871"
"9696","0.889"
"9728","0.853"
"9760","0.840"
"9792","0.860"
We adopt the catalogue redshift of 2.035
